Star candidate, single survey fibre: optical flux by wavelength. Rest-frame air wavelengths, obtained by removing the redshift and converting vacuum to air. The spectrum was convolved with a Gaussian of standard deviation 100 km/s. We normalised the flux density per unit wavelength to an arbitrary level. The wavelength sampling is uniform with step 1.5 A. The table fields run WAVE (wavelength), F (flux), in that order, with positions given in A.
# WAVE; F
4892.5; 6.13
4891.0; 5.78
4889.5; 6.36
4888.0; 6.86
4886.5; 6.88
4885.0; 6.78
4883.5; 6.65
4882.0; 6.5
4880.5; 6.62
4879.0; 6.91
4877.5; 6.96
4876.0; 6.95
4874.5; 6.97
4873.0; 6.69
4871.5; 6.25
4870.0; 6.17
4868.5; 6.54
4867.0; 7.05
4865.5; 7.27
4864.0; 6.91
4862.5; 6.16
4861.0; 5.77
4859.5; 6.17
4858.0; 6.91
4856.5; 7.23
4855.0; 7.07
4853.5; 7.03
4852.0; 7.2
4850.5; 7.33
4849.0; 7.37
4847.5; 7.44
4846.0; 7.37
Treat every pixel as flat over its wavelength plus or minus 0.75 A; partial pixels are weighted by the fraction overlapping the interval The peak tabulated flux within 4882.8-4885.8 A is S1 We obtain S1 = 6.78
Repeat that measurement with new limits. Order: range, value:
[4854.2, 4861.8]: 7.23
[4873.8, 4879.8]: 6.97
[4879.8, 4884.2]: 6.65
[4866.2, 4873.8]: 7.05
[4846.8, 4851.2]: 7.44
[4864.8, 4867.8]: 7.27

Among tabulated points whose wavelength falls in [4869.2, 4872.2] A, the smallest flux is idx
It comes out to 6.17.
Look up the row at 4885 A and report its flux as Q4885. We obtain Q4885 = 6.78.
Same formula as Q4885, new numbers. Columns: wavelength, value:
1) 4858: 6.91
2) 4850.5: 7.33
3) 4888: 6.86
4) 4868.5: 6.54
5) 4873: 6.69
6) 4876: 6.95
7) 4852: 7.2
